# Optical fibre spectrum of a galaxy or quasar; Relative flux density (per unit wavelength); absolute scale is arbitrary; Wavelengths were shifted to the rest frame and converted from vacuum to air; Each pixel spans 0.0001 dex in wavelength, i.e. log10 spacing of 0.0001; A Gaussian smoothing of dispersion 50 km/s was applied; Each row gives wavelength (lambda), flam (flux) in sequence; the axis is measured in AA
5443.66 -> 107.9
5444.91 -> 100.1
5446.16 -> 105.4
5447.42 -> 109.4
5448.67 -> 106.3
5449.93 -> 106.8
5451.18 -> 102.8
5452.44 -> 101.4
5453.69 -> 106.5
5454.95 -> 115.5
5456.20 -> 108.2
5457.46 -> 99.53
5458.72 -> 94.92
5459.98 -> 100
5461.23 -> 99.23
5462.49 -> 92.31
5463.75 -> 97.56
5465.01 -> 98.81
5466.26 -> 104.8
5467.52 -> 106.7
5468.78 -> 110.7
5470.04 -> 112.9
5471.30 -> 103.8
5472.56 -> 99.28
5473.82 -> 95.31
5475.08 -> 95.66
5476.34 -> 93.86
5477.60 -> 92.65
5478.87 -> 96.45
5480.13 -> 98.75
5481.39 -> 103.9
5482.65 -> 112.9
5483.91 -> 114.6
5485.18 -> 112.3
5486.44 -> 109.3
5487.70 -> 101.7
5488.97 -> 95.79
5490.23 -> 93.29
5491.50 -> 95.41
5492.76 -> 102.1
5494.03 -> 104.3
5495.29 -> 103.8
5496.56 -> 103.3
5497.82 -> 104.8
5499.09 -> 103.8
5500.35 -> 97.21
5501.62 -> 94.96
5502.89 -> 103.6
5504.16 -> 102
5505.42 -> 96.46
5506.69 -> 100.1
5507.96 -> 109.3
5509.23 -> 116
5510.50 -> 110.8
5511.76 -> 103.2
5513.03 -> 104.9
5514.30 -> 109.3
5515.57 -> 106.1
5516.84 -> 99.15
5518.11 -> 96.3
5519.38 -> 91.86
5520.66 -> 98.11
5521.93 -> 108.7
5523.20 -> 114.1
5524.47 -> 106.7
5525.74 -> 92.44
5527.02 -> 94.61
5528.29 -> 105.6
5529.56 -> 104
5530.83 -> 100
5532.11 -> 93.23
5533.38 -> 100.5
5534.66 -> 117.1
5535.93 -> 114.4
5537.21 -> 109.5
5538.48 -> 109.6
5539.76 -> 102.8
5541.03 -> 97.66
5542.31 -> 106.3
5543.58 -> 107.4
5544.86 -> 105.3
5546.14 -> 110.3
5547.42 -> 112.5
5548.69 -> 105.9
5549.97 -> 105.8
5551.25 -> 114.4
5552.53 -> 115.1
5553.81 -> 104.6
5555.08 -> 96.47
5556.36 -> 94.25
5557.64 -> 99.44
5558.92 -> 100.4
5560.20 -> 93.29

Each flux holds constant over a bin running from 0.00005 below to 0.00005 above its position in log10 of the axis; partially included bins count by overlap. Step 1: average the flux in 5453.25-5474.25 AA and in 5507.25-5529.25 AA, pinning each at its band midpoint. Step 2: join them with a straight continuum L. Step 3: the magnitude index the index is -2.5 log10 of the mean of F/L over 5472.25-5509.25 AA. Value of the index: 0.02 mag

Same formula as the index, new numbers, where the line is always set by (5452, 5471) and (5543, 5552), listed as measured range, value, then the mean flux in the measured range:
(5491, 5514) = 0.03 mag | 103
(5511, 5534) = 0.06 mag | 102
